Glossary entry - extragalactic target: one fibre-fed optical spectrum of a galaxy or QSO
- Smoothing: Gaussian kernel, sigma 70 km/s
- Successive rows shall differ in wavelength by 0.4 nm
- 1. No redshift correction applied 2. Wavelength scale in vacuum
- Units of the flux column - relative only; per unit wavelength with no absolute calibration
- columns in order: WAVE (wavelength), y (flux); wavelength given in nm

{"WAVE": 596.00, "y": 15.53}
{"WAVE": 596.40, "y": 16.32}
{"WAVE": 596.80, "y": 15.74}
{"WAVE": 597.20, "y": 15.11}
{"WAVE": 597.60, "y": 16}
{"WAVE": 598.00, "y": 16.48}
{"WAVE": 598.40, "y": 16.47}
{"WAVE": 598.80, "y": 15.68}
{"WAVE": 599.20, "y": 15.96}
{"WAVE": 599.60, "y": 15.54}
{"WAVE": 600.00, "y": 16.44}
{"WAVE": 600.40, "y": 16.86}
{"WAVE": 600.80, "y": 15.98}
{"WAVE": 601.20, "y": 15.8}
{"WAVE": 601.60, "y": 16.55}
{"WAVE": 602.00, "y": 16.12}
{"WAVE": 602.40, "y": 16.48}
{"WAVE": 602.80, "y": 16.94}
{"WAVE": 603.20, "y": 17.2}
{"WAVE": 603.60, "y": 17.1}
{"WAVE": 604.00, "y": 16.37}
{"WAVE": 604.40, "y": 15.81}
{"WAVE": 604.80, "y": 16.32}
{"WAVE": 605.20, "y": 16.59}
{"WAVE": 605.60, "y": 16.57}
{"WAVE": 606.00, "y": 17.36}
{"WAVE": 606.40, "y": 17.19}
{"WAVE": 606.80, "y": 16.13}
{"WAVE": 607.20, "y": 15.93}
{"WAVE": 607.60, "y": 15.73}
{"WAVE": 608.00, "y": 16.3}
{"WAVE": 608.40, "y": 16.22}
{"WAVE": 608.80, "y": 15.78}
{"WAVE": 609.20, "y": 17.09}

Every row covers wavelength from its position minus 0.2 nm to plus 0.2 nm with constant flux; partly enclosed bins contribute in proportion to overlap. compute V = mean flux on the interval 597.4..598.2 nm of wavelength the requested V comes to 16.2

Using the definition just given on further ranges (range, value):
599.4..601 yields 16.2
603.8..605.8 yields 16.3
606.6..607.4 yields 16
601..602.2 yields 16.2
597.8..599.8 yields 16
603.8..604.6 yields 16.1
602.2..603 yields 16.7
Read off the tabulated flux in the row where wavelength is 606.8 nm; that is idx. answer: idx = 16.13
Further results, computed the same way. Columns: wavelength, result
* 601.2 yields 15.8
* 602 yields 16.12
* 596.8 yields 15.74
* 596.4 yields 16.32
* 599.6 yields 15.54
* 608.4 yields 16.22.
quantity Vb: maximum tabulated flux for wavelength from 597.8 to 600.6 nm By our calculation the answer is 16.86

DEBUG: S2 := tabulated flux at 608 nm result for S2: 16.3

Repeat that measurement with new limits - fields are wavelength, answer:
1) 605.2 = 16.59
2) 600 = 16.44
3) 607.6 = 15.73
